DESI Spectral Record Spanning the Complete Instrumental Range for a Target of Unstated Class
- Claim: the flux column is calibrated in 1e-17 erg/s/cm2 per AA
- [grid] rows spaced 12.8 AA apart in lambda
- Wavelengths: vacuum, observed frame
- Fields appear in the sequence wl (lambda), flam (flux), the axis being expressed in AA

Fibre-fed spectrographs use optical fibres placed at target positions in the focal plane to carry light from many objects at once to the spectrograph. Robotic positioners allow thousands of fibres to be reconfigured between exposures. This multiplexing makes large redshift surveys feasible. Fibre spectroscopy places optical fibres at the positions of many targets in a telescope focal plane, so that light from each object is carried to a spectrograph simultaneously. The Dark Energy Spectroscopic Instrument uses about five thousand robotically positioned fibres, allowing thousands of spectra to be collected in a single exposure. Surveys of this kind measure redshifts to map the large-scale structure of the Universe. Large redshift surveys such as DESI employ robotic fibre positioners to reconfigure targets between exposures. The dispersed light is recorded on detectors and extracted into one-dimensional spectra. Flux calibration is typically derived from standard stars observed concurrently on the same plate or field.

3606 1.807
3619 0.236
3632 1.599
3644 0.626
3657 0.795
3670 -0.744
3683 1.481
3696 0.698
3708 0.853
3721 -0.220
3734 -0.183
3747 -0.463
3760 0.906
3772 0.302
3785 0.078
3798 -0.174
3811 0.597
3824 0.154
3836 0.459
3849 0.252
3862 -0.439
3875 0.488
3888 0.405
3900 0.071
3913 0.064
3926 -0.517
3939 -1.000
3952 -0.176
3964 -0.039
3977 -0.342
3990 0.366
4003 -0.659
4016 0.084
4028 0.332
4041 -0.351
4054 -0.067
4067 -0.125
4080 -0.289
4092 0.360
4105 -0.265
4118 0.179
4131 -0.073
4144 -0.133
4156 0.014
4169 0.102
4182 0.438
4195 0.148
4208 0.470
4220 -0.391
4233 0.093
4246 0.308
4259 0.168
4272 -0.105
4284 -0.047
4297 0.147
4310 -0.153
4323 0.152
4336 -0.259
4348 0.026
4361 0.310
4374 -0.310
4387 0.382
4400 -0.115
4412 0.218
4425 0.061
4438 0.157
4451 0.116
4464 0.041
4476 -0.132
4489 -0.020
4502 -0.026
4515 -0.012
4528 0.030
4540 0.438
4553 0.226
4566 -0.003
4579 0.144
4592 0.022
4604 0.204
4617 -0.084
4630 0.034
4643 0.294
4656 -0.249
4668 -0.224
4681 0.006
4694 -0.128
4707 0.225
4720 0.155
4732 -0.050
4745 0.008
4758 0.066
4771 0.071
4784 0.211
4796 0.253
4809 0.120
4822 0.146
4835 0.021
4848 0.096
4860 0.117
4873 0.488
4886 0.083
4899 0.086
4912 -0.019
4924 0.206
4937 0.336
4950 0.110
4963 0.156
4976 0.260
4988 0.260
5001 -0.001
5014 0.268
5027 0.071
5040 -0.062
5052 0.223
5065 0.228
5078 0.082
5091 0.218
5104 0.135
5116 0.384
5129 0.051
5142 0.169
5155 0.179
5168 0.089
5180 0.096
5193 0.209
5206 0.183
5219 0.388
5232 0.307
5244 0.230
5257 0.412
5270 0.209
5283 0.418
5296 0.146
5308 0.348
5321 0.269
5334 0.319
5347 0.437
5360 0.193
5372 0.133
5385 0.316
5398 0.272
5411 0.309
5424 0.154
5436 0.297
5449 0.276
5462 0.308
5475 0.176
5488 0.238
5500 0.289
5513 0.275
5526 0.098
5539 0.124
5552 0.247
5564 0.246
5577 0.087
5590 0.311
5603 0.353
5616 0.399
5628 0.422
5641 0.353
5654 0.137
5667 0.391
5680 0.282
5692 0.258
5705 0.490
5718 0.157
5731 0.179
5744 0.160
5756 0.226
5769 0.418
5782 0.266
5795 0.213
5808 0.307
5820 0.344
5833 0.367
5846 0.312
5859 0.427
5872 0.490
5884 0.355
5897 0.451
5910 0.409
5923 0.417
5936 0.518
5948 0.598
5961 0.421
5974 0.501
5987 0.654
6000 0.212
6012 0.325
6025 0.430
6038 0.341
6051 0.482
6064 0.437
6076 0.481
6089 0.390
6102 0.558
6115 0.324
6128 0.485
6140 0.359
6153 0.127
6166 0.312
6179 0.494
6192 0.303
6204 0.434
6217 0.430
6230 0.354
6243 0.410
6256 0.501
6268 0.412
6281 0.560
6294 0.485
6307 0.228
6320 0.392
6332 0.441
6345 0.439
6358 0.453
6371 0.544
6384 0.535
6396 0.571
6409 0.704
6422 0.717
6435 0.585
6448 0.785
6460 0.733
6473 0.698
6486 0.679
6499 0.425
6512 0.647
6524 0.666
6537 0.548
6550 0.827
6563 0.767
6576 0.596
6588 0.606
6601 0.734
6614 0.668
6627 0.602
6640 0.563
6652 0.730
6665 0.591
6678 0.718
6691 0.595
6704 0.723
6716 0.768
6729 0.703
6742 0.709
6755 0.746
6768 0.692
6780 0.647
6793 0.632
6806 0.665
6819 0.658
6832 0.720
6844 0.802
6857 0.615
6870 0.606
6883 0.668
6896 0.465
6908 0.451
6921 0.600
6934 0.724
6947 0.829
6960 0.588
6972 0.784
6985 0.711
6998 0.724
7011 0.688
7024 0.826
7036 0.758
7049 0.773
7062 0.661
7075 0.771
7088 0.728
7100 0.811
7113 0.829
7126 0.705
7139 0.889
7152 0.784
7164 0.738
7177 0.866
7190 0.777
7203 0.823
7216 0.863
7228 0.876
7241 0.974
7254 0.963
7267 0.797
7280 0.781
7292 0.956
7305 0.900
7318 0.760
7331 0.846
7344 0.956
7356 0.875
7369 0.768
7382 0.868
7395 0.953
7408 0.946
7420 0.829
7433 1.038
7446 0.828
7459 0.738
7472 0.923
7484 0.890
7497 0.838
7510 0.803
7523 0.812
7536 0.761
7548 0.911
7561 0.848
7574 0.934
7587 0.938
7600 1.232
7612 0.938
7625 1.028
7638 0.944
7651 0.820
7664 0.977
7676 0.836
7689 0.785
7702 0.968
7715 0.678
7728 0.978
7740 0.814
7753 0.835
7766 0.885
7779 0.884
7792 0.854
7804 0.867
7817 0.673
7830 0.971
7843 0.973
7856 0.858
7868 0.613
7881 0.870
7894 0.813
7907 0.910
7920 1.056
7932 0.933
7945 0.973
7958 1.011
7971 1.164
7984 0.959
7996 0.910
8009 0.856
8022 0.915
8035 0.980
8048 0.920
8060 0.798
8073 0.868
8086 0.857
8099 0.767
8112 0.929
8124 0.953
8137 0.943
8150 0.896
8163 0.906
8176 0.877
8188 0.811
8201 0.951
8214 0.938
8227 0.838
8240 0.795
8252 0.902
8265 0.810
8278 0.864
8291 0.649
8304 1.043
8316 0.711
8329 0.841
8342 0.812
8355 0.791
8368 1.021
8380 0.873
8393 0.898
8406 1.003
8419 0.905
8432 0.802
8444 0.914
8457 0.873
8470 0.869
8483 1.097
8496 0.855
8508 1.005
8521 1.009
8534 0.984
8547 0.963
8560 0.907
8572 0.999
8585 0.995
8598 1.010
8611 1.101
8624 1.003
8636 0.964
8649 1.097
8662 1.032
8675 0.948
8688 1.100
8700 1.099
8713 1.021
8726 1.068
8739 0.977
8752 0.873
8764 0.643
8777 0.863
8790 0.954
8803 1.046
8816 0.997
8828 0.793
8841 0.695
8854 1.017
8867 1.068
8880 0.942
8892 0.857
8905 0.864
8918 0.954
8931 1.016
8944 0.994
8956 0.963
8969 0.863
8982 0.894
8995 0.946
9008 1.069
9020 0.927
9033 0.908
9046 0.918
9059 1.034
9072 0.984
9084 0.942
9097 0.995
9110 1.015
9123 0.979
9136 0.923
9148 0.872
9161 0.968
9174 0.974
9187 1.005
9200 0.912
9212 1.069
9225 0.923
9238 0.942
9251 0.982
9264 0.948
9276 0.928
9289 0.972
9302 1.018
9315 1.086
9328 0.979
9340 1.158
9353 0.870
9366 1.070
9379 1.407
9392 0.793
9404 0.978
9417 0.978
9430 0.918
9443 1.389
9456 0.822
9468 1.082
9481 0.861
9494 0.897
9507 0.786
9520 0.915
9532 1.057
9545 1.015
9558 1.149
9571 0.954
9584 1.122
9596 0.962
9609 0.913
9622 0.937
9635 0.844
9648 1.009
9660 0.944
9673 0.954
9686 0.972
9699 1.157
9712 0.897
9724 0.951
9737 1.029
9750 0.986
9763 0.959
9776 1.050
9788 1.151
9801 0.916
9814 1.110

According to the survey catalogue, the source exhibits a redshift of 0.60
